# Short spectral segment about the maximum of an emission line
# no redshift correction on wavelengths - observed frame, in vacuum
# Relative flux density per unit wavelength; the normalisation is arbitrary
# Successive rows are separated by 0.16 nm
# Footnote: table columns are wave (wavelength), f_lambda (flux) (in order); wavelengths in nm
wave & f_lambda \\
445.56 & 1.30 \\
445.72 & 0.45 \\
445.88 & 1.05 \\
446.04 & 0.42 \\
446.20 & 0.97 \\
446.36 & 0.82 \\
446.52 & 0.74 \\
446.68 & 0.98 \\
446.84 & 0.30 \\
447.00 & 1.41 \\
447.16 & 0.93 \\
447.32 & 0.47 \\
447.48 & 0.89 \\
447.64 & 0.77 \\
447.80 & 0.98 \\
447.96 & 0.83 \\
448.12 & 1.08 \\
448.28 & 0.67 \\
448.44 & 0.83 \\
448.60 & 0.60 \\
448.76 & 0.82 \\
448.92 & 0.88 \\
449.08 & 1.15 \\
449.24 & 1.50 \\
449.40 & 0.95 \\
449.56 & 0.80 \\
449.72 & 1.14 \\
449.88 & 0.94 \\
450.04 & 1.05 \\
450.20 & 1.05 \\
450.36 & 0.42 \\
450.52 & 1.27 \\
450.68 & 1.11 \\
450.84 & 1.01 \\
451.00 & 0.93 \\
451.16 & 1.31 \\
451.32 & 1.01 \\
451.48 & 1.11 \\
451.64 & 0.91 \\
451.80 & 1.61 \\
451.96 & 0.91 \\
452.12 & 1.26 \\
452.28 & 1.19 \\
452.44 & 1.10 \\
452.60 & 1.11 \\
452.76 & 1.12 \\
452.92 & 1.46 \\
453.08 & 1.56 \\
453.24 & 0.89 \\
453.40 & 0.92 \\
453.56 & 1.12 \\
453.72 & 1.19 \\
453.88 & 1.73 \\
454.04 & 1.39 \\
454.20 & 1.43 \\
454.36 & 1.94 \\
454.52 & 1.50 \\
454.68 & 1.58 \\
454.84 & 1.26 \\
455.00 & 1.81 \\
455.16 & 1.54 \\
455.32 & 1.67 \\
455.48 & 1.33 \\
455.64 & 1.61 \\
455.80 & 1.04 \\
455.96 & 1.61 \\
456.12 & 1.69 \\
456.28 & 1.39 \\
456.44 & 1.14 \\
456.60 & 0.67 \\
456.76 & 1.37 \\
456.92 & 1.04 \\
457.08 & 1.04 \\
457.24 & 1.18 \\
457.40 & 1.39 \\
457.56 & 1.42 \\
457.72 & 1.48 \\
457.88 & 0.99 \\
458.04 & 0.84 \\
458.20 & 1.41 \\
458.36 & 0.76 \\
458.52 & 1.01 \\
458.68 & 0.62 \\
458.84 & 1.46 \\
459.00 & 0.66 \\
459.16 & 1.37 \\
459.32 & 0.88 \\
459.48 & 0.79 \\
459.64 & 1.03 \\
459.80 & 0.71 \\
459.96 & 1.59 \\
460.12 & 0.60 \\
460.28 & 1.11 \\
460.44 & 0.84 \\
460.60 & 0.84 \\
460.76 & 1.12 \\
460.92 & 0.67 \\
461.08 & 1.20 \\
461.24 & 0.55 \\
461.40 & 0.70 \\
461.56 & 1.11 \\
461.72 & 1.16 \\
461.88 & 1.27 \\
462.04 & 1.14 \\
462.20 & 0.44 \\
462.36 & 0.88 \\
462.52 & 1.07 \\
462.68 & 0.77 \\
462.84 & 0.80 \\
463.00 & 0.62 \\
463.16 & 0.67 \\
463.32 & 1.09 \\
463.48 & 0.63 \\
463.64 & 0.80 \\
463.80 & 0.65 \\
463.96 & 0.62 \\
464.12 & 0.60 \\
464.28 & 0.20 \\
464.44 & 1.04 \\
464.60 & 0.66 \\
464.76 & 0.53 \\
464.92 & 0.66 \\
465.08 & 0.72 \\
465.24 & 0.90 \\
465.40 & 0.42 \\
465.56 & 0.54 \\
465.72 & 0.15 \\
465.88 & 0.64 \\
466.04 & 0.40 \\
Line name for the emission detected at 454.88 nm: C III]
